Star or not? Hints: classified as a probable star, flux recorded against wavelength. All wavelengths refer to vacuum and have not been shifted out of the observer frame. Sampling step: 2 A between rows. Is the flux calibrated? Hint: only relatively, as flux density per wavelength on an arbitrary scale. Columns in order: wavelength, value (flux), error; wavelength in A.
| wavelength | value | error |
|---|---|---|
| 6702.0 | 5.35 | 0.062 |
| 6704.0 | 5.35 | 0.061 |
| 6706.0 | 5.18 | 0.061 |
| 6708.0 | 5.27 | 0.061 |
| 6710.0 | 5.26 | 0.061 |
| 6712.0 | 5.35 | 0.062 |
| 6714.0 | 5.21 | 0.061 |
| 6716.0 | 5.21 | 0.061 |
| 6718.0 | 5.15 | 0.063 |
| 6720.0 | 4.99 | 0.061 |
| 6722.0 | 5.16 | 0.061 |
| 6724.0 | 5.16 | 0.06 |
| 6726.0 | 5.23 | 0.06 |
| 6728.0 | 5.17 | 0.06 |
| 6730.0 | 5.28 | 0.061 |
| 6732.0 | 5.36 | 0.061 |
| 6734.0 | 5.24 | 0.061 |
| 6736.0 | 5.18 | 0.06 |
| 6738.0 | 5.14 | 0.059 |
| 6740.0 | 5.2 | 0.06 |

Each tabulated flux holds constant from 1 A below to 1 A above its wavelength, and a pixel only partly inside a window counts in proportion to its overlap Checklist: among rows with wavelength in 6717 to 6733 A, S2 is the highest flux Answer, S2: 5.36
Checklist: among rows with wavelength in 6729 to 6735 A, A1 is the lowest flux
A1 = 5.24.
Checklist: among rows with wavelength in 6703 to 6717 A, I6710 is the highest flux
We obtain 5.35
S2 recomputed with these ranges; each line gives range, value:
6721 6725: 5.16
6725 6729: 5.23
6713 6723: 5.21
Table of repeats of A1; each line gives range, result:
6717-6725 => 4.99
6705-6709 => 5.18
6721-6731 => 5.16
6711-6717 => 5.21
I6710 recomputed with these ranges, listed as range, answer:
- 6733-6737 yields 5.24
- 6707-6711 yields 5.27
